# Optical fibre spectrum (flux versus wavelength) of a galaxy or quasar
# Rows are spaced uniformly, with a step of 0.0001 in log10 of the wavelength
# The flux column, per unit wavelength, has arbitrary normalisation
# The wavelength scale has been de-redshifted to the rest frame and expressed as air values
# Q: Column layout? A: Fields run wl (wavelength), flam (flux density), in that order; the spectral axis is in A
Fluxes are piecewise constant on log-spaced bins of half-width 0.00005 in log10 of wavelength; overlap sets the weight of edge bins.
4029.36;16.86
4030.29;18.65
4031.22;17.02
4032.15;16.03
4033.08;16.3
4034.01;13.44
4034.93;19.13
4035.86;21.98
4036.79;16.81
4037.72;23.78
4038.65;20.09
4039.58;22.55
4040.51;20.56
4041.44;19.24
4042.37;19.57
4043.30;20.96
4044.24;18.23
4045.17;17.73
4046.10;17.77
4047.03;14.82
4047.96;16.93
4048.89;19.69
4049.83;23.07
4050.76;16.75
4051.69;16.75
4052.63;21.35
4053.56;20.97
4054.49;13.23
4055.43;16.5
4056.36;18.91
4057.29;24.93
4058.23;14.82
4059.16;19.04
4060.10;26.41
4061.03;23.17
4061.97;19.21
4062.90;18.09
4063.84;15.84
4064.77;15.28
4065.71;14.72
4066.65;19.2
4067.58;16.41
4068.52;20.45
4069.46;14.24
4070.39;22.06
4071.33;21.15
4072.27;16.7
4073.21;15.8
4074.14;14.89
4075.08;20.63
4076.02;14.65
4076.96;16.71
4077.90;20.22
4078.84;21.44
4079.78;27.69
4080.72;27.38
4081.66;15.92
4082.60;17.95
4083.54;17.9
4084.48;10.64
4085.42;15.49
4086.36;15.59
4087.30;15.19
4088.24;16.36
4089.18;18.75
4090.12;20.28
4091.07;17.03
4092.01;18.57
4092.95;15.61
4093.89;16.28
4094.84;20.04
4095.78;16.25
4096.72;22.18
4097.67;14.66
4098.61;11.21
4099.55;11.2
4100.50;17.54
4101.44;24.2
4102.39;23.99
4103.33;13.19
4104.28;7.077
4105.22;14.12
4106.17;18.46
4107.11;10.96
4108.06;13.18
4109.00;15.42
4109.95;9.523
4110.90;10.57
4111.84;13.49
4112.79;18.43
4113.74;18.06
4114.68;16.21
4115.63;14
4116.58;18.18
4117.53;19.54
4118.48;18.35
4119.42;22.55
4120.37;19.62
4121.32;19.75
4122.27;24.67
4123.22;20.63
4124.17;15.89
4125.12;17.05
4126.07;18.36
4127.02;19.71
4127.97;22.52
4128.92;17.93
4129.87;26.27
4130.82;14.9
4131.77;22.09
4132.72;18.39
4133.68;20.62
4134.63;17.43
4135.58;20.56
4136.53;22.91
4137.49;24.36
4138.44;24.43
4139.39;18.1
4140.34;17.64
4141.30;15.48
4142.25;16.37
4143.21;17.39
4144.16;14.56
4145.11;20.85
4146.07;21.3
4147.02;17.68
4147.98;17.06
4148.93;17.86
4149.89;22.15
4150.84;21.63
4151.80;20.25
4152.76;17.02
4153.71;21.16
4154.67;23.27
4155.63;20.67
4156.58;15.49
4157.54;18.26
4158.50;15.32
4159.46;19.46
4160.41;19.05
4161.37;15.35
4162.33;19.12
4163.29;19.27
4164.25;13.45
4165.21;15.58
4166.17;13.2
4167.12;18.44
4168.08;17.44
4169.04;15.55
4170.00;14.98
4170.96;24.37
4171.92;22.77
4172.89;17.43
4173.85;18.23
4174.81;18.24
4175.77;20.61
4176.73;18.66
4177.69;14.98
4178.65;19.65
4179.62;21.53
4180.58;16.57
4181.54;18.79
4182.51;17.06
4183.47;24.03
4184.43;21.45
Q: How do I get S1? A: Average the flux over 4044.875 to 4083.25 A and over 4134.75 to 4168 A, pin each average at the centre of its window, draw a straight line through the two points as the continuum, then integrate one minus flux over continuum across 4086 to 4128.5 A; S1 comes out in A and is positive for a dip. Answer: 3.9 A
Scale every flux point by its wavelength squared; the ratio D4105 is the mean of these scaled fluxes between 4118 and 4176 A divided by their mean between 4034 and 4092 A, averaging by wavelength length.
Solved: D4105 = 1.06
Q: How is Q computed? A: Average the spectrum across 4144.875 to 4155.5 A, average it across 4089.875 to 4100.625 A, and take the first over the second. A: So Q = 1.20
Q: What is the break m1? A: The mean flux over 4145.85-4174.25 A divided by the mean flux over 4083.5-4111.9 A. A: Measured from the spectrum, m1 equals 1.18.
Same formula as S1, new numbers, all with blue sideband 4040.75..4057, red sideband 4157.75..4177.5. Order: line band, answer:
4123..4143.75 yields -1.71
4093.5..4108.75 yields 1.92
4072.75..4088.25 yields 0.29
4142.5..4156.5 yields -1.12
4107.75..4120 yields 1.40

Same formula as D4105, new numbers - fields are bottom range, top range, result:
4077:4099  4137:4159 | 1.09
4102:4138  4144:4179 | 1.05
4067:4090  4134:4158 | 1.10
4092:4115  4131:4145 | 1.26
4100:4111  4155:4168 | 1.18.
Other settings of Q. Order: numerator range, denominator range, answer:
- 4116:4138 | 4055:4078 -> 1.09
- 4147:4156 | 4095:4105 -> 1.23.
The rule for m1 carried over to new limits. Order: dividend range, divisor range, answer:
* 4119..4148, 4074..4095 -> 1.09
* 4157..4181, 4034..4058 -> 0.94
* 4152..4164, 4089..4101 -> 1.10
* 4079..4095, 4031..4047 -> 0.96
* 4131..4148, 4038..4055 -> 1.02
